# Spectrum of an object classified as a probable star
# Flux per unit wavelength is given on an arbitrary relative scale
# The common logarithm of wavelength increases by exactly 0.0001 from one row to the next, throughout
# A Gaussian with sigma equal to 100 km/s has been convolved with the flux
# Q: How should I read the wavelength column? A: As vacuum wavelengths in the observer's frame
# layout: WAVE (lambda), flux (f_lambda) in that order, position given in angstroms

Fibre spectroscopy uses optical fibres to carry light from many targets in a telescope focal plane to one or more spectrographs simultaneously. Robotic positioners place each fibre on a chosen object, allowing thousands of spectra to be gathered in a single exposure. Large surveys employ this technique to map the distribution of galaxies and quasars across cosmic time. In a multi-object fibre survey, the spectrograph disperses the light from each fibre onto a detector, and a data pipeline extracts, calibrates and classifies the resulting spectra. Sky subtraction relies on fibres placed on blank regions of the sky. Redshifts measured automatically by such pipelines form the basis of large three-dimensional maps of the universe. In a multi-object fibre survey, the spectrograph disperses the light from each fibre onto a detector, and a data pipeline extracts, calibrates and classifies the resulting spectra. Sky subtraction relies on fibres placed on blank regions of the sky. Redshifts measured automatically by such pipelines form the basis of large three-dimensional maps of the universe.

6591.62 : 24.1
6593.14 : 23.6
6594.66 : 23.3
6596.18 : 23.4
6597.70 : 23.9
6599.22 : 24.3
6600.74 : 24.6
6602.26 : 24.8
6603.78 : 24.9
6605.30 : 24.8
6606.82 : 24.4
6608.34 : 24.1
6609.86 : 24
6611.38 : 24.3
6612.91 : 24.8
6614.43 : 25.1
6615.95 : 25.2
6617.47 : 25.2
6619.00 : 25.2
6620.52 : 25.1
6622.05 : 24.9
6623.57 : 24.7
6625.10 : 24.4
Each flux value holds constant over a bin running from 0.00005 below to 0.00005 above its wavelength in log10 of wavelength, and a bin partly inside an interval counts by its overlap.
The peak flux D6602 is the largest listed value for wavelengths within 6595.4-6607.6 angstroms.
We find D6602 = 24.9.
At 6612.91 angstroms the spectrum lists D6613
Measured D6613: 24.8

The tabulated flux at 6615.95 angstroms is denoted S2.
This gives 25.2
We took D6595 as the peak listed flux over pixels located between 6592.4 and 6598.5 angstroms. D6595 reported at 23.9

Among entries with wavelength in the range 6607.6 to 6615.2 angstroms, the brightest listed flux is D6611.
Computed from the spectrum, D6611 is 25.1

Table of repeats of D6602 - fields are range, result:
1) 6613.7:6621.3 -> 25.2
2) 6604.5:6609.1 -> 24.8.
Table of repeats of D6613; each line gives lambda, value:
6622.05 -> 24.9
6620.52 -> 25.1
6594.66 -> 23.3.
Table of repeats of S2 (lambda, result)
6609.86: 24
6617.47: 25.2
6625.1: 24.4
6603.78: 24.9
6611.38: 24.3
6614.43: 25.1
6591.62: 24.1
